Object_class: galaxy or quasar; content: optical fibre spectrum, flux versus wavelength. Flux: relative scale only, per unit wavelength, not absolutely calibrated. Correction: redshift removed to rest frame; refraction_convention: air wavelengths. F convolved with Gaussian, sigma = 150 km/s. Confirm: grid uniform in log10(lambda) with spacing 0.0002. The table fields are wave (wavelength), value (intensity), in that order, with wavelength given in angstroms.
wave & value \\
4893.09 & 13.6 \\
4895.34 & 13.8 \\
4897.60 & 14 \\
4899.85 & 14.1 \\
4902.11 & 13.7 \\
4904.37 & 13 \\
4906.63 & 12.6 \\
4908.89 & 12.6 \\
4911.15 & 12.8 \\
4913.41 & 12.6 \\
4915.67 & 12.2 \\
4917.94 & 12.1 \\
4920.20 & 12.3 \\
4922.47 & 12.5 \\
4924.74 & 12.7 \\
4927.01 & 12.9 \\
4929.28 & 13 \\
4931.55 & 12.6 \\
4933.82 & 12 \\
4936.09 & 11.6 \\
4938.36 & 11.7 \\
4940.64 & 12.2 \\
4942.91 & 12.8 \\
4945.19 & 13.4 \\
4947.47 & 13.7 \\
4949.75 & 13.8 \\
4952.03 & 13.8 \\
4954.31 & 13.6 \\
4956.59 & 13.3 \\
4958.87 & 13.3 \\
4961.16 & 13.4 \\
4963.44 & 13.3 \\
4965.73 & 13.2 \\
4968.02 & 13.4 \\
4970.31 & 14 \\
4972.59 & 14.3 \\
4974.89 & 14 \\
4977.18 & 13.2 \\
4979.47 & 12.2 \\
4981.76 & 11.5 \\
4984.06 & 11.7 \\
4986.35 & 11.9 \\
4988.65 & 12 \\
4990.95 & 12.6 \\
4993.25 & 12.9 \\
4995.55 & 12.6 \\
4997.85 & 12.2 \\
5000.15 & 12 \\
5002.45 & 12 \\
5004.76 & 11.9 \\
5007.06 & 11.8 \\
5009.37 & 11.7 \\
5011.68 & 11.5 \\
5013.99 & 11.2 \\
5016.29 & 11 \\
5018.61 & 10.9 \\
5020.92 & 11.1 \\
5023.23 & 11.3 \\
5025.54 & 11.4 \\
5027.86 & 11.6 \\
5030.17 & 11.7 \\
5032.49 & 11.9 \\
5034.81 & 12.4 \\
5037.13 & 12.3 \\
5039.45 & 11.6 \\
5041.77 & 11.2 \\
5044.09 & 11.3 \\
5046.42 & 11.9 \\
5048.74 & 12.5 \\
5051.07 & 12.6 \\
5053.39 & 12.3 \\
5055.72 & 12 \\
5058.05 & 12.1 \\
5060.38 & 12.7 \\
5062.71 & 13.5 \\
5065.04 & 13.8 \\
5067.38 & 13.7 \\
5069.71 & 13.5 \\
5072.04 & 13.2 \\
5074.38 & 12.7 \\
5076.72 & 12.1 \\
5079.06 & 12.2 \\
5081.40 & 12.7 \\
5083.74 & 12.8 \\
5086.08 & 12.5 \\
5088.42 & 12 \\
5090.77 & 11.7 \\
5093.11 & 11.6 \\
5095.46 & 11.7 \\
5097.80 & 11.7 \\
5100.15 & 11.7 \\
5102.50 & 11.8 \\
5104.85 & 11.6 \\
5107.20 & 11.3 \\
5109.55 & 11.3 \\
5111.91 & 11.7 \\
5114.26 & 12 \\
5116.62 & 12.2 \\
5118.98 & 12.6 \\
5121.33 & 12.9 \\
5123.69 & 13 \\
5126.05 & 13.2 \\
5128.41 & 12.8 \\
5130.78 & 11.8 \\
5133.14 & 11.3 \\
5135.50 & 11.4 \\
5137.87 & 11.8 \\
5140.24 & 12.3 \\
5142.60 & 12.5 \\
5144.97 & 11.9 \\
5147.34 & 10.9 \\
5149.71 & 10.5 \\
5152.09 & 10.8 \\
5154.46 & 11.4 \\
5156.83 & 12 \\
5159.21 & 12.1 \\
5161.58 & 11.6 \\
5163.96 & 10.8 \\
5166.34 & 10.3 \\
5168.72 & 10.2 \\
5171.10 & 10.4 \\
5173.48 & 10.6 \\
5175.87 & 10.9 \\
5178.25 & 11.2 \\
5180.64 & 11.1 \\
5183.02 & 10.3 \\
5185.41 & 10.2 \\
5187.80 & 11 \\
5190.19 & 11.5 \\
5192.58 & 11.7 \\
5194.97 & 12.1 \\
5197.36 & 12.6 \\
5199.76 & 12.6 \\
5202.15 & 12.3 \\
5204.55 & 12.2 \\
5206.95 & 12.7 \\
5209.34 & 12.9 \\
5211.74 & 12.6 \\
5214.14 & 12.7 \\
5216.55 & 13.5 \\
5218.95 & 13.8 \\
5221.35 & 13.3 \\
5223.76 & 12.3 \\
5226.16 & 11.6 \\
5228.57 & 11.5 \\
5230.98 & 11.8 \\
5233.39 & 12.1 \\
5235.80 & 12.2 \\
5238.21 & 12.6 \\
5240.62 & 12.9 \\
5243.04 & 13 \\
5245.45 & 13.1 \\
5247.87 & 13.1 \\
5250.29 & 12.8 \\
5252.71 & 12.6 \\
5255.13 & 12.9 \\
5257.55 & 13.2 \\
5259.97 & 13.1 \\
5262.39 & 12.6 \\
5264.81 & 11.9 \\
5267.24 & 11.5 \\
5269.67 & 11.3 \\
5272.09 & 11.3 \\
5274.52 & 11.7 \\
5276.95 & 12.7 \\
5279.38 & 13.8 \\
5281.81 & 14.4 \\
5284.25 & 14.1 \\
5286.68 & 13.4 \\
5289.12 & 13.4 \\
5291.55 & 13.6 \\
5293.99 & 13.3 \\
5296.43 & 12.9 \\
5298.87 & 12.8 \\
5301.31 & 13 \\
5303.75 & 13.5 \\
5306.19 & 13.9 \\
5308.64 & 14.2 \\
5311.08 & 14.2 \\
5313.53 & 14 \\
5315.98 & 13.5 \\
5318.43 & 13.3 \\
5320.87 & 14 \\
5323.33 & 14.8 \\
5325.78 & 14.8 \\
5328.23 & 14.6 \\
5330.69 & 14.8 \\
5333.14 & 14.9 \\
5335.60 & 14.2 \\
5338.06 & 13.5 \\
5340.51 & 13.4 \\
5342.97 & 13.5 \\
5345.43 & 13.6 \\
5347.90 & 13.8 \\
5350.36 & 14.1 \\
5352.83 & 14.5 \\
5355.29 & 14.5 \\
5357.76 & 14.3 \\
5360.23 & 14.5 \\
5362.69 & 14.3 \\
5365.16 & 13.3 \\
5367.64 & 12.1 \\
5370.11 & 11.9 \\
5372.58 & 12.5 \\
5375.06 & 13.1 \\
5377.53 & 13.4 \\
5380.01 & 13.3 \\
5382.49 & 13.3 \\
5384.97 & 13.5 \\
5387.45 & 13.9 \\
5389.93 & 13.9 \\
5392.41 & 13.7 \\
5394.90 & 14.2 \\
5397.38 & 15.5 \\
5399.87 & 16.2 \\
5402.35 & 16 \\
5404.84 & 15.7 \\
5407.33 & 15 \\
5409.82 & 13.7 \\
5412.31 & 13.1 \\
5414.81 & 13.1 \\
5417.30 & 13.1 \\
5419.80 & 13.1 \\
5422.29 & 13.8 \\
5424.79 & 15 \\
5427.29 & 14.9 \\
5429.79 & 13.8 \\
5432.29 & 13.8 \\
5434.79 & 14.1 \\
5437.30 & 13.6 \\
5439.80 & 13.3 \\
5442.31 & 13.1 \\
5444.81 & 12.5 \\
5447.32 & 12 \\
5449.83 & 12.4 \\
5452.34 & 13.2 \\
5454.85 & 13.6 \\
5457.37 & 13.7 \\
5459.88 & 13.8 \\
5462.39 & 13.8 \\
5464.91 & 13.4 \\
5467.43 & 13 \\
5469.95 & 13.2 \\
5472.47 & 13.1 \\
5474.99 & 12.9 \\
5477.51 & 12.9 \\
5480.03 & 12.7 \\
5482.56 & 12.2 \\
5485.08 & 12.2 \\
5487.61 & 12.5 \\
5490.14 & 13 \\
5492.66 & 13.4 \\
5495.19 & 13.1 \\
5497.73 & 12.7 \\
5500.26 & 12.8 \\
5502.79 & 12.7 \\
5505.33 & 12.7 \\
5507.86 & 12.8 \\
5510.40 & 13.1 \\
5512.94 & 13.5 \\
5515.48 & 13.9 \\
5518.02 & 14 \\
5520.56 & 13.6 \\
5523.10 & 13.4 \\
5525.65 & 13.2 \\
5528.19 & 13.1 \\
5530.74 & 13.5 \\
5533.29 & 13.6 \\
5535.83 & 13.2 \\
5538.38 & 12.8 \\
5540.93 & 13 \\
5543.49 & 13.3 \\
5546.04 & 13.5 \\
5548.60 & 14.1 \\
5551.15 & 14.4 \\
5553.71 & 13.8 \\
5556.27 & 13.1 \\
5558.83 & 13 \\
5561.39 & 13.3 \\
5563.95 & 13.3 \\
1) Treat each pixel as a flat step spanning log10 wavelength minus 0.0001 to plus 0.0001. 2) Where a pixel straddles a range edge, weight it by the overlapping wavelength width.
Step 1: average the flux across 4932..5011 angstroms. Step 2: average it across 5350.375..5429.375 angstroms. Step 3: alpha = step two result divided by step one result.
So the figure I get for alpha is 1.1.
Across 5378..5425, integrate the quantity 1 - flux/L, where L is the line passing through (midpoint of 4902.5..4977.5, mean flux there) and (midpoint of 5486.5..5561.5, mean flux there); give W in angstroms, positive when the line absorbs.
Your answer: -3.3 angstroms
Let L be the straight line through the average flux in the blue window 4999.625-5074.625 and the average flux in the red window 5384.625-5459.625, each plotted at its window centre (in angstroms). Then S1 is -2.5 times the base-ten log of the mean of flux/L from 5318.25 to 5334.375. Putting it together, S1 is -0.09 mag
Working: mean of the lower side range 12.1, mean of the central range 14.5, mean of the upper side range 13.9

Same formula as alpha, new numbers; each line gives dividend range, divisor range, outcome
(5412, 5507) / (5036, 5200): 1.11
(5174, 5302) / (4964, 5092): 1.01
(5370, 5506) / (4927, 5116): 1.09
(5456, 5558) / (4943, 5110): 1.07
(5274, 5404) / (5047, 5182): 1.16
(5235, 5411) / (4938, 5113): 1.10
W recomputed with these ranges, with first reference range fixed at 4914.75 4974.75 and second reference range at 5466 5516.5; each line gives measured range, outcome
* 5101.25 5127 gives 1.6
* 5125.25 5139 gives 1.0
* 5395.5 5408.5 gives -2.7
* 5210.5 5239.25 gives 1.0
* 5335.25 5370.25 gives -2.2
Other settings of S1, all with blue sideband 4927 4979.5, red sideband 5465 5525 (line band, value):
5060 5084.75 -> 0.01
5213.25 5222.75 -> -0.02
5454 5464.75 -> -0.05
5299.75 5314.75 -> -0.06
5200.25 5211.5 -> 0.05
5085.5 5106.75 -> 0.12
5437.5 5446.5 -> 0.00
